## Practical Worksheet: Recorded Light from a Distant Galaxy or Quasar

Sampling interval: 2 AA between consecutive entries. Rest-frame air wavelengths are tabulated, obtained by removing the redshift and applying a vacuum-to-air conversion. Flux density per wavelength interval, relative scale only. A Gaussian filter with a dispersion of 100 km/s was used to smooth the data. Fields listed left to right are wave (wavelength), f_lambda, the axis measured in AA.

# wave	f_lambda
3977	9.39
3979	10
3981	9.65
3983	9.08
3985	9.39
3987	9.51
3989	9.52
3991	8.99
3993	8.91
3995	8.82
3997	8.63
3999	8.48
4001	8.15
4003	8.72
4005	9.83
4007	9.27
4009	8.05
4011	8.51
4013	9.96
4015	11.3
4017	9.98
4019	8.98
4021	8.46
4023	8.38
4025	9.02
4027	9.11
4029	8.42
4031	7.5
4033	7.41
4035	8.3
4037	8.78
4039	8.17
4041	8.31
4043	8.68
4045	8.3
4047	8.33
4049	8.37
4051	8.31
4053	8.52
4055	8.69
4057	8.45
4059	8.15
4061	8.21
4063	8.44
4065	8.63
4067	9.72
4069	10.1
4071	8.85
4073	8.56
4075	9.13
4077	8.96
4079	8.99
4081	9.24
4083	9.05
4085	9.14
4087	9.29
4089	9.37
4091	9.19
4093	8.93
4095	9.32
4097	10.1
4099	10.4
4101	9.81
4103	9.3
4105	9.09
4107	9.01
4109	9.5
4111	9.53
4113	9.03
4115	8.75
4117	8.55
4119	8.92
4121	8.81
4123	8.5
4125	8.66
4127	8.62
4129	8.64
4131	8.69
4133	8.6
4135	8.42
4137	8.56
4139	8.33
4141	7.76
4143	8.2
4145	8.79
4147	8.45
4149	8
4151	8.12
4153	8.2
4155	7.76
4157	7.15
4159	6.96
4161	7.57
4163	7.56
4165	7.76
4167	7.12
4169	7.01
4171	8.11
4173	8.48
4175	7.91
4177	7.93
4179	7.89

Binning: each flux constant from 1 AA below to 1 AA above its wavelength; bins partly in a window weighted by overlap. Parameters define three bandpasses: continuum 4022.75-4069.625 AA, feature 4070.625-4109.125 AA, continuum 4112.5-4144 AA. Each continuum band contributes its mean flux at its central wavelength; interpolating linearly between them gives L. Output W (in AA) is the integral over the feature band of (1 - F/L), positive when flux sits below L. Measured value -3.3 AA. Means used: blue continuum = 8.5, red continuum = 8.56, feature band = 9.26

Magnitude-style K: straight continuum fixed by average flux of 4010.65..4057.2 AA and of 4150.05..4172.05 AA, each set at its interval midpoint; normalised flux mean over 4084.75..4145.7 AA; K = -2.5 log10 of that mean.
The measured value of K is -0.13 mag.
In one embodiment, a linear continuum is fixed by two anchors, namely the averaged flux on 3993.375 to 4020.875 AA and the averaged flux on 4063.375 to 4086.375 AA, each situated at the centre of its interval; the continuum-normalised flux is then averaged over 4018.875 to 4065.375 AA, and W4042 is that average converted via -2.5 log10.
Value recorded 0.09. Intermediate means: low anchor 9.1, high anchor 9.11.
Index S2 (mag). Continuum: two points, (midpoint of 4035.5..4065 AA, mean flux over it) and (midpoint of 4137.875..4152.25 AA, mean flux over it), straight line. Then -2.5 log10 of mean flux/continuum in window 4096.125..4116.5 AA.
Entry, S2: -0.137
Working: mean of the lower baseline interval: 8.41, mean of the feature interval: 9.43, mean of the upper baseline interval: 8.24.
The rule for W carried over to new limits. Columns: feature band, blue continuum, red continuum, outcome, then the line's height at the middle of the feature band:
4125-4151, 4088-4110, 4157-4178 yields 0.0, 8.41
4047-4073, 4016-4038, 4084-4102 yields 1.0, 9.04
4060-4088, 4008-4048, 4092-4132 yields -0.3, 8.92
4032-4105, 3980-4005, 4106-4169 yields -2.0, 8.65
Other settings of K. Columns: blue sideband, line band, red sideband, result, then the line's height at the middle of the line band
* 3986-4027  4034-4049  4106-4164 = 0.06 mag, 8.89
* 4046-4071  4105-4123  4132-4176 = -0.09 mag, 8.25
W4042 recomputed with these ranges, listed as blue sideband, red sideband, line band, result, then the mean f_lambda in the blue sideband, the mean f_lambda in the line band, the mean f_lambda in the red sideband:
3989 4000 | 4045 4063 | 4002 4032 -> -0.05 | 8.83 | 9.03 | 8.38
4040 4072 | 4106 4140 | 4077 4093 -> -0.06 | 8.63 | 9.15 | 8.77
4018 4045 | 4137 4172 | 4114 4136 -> -0.09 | 8.42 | 8.65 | 7.84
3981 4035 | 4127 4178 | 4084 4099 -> -0.12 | 8.94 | 9.41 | 8.02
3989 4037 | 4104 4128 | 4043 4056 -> 0.05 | 8.85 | 8.44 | 8.91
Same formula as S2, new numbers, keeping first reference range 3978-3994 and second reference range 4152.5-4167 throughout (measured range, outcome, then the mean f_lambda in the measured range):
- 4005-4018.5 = -0.05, 9.52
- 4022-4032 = 0.06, 8.49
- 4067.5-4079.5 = -0.08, 9.13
